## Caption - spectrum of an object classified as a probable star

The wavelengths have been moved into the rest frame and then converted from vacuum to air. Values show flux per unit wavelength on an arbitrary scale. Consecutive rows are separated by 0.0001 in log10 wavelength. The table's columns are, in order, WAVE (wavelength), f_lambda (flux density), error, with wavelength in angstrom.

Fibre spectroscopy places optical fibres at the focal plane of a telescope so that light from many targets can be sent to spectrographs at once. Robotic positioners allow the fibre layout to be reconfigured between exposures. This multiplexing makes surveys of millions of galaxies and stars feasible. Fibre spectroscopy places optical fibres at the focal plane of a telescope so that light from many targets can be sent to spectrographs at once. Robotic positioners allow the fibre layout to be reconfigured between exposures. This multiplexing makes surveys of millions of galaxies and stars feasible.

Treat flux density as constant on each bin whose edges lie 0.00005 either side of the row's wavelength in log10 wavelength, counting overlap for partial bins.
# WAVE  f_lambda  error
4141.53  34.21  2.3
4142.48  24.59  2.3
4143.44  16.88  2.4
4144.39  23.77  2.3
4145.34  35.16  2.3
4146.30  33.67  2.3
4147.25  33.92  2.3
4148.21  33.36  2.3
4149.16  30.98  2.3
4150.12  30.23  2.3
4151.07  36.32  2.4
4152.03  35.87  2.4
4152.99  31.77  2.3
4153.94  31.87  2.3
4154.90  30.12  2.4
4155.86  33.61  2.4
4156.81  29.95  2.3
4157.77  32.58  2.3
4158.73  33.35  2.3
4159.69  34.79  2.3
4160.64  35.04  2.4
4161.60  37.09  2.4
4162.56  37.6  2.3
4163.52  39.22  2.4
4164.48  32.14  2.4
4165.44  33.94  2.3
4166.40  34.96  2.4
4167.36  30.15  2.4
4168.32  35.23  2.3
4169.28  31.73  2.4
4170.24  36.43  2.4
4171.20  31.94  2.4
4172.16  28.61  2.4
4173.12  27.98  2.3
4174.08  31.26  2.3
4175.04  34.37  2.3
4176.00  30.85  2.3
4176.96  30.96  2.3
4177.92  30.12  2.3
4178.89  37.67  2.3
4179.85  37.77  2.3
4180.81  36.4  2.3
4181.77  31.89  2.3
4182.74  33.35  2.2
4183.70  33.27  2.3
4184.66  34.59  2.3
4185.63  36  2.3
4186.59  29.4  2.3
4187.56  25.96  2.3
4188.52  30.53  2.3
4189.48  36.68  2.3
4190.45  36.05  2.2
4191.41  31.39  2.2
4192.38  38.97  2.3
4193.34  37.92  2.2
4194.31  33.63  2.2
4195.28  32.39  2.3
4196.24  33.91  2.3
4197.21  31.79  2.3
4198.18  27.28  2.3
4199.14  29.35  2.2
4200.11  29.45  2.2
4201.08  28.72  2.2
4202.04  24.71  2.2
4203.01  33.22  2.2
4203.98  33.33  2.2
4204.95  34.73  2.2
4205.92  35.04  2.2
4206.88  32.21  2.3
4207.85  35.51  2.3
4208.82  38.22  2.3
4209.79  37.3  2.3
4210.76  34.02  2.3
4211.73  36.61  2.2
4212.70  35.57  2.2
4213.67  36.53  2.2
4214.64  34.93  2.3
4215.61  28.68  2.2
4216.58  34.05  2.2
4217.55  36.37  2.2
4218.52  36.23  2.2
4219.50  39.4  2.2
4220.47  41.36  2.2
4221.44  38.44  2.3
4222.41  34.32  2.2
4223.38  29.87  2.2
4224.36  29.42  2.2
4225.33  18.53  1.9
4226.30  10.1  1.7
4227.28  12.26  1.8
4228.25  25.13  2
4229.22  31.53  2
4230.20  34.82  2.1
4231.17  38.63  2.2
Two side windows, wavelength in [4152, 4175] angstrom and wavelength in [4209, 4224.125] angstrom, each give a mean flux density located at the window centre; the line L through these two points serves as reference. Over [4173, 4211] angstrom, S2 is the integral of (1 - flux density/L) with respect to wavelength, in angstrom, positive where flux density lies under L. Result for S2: 1.59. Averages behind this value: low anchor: 33.2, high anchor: 35.5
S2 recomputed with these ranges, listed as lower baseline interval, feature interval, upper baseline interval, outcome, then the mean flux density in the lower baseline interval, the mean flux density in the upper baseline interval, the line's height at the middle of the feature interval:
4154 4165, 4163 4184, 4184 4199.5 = 0.21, 34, 32.9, 33.5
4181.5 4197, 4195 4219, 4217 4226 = 0.11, 33.5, 33.3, 33.4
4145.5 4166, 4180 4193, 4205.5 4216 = 0.33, 33.7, 35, 34.5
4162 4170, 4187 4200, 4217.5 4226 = 0.44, 34.4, 33.1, 33.8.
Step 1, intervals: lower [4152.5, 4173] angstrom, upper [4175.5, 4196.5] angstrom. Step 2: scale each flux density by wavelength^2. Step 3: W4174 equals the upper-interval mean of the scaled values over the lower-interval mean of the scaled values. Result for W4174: 1.0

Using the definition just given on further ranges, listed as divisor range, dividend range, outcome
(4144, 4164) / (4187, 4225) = 1.03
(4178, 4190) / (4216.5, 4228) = 0.90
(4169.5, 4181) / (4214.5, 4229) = 0.93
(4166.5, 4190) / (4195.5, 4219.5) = 1.04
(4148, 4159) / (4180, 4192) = 1.04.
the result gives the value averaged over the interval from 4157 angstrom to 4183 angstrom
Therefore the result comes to 33.6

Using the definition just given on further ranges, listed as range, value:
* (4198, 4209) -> 31.8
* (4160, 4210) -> 33.2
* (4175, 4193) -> 33.5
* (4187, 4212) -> 33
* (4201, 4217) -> 33.9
